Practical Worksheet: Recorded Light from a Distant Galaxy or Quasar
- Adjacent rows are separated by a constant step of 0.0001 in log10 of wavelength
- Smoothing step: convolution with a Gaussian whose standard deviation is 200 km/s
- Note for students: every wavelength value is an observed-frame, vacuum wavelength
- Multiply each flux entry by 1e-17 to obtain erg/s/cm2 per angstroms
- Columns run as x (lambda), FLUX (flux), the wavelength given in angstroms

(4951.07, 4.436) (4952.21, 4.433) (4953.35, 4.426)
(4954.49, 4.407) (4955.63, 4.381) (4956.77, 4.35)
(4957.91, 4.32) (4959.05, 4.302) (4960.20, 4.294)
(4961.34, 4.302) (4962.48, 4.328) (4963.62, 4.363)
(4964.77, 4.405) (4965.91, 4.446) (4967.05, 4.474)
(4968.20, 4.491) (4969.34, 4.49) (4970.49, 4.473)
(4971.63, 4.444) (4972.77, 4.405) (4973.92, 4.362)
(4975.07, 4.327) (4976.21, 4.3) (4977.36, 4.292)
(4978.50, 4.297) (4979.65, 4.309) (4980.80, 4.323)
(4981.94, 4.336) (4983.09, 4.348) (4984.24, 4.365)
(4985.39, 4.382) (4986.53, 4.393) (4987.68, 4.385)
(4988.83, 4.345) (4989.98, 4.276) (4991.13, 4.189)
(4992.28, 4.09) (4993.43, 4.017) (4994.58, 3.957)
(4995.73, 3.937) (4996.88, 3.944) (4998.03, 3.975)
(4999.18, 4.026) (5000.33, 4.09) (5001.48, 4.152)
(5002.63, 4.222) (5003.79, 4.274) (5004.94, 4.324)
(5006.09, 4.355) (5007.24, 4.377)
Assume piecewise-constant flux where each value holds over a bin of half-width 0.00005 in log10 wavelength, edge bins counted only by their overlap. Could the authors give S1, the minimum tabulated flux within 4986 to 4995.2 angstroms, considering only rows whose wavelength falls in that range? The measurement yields 3.957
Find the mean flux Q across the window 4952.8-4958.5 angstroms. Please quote 4.38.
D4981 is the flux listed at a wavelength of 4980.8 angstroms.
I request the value 4.323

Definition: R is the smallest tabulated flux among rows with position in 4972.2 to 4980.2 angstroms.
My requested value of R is 4.292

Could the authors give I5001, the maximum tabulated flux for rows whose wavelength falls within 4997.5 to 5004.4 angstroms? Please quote 4.274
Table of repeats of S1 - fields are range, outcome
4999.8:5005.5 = 4.09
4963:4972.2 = 4.363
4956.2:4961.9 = 4.294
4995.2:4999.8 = 3.937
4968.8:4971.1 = 4.473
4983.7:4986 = 4.365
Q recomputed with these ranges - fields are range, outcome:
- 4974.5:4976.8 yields 4.32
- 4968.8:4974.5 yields 4.43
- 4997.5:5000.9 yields 4.03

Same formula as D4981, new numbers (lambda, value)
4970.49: 4.473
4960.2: 4.294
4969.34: 4.49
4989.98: 4.276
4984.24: 4.365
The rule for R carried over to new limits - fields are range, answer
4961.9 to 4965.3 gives 4.328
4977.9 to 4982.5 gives 4.297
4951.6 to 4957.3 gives 4.35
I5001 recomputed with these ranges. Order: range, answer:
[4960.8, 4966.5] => 4.446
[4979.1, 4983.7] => 4.348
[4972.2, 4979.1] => 4.405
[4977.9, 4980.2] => 4.309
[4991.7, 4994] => 4.09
